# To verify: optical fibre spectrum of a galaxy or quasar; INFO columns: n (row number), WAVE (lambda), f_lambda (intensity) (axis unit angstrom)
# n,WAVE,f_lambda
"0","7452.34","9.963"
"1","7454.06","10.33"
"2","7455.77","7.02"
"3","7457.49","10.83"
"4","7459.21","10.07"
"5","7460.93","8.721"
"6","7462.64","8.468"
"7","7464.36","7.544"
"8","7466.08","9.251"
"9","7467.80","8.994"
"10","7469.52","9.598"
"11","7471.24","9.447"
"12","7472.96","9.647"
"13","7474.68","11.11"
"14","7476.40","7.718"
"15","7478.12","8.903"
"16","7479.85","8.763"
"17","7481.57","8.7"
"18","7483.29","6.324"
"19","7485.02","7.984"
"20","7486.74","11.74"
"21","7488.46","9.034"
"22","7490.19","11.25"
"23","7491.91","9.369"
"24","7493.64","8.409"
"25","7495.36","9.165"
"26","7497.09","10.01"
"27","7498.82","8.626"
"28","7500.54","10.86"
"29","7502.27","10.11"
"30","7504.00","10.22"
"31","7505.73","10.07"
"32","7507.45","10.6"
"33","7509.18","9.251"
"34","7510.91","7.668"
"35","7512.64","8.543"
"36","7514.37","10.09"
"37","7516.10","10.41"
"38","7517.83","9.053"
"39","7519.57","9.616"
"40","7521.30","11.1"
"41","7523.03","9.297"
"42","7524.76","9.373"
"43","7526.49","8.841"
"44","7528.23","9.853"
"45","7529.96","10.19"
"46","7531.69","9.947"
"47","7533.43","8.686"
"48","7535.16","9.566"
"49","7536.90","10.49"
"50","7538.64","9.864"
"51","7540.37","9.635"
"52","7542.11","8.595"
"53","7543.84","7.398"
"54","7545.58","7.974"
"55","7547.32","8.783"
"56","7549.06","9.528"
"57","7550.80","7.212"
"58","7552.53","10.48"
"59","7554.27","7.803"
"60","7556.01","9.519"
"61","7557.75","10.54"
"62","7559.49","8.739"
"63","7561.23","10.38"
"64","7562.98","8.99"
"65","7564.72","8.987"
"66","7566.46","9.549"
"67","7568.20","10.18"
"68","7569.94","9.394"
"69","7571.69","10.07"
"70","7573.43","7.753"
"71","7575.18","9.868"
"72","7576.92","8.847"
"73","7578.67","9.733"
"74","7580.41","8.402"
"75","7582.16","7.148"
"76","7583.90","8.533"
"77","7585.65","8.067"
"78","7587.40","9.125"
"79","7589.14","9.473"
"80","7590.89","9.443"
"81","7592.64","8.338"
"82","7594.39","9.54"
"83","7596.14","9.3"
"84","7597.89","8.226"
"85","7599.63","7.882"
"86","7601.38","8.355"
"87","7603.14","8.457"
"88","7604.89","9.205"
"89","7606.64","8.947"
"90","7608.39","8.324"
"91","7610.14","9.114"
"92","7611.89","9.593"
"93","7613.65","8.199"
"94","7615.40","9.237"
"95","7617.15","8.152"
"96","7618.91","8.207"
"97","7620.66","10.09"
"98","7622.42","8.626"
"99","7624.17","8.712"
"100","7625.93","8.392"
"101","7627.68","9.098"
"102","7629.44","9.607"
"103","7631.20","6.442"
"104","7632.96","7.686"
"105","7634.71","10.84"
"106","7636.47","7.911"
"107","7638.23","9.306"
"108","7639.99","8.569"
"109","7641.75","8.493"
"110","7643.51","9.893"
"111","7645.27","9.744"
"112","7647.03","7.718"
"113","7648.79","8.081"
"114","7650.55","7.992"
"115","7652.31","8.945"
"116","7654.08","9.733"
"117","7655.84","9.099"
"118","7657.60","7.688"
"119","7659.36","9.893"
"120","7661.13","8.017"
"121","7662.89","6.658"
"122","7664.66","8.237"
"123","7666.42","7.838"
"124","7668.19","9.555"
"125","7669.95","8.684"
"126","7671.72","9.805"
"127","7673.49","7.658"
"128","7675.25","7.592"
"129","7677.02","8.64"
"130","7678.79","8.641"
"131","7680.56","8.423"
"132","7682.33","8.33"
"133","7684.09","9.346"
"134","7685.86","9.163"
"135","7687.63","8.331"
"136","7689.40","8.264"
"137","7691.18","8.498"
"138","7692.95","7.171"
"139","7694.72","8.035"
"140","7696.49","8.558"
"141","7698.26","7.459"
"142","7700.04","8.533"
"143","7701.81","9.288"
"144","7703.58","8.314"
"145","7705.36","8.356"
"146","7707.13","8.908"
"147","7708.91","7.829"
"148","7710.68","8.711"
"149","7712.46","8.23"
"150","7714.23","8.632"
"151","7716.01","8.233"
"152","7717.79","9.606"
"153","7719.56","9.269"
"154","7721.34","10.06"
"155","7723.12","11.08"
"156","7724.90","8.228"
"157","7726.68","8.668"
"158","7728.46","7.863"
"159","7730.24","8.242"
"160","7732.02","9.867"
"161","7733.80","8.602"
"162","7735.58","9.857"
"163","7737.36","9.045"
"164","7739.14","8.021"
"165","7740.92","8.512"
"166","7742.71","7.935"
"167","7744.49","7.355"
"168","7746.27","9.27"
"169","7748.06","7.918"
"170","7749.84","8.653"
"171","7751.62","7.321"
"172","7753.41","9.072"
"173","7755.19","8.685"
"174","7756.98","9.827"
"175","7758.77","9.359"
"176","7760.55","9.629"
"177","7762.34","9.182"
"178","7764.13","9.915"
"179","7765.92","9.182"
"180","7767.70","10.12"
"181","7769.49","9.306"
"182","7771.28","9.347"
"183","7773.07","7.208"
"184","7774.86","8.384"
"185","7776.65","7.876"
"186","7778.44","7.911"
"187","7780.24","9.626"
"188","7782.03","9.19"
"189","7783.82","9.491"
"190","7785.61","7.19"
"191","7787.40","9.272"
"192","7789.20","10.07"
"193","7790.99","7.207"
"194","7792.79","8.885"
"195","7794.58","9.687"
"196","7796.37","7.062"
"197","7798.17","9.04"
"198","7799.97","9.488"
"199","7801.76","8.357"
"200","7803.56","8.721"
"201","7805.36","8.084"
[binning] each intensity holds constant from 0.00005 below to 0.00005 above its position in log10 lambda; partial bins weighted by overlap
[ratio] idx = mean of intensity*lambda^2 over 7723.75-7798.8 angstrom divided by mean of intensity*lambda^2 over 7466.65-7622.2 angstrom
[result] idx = 1.0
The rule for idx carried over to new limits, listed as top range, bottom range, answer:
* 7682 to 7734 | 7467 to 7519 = 0.98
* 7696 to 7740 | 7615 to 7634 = 1.05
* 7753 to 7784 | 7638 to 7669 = 1.08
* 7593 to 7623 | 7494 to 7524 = 0.93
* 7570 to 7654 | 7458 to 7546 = 0.97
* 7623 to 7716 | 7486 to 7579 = 0.93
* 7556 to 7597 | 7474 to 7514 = 1.00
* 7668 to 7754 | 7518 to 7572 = 0.96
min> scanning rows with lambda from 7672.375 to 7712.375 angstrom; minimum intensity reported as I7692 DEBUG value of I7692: 7.171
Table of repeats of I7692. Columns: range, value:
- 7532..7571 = 7.212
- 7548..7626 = 7.148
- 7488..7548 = 7.398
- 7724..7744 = 7.863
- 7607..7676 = 6.442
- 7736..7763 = 7.321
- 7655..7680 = 6.658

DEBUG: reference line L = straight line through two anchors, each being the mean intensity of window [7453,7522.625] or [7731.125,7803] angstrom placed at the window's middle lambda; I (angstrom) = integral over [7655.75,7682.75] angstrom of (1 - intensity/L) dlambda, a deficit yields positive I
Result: 1.78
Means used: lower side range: 9.37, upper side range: 8.8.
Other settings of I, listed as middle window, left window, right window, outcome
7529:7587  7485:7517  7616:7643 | 0.9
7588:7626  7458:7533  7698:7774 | 1.3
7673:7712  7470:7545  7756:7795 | 3.2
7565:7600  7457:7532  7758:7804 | 1.1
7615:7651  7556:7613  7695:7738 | 0.9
